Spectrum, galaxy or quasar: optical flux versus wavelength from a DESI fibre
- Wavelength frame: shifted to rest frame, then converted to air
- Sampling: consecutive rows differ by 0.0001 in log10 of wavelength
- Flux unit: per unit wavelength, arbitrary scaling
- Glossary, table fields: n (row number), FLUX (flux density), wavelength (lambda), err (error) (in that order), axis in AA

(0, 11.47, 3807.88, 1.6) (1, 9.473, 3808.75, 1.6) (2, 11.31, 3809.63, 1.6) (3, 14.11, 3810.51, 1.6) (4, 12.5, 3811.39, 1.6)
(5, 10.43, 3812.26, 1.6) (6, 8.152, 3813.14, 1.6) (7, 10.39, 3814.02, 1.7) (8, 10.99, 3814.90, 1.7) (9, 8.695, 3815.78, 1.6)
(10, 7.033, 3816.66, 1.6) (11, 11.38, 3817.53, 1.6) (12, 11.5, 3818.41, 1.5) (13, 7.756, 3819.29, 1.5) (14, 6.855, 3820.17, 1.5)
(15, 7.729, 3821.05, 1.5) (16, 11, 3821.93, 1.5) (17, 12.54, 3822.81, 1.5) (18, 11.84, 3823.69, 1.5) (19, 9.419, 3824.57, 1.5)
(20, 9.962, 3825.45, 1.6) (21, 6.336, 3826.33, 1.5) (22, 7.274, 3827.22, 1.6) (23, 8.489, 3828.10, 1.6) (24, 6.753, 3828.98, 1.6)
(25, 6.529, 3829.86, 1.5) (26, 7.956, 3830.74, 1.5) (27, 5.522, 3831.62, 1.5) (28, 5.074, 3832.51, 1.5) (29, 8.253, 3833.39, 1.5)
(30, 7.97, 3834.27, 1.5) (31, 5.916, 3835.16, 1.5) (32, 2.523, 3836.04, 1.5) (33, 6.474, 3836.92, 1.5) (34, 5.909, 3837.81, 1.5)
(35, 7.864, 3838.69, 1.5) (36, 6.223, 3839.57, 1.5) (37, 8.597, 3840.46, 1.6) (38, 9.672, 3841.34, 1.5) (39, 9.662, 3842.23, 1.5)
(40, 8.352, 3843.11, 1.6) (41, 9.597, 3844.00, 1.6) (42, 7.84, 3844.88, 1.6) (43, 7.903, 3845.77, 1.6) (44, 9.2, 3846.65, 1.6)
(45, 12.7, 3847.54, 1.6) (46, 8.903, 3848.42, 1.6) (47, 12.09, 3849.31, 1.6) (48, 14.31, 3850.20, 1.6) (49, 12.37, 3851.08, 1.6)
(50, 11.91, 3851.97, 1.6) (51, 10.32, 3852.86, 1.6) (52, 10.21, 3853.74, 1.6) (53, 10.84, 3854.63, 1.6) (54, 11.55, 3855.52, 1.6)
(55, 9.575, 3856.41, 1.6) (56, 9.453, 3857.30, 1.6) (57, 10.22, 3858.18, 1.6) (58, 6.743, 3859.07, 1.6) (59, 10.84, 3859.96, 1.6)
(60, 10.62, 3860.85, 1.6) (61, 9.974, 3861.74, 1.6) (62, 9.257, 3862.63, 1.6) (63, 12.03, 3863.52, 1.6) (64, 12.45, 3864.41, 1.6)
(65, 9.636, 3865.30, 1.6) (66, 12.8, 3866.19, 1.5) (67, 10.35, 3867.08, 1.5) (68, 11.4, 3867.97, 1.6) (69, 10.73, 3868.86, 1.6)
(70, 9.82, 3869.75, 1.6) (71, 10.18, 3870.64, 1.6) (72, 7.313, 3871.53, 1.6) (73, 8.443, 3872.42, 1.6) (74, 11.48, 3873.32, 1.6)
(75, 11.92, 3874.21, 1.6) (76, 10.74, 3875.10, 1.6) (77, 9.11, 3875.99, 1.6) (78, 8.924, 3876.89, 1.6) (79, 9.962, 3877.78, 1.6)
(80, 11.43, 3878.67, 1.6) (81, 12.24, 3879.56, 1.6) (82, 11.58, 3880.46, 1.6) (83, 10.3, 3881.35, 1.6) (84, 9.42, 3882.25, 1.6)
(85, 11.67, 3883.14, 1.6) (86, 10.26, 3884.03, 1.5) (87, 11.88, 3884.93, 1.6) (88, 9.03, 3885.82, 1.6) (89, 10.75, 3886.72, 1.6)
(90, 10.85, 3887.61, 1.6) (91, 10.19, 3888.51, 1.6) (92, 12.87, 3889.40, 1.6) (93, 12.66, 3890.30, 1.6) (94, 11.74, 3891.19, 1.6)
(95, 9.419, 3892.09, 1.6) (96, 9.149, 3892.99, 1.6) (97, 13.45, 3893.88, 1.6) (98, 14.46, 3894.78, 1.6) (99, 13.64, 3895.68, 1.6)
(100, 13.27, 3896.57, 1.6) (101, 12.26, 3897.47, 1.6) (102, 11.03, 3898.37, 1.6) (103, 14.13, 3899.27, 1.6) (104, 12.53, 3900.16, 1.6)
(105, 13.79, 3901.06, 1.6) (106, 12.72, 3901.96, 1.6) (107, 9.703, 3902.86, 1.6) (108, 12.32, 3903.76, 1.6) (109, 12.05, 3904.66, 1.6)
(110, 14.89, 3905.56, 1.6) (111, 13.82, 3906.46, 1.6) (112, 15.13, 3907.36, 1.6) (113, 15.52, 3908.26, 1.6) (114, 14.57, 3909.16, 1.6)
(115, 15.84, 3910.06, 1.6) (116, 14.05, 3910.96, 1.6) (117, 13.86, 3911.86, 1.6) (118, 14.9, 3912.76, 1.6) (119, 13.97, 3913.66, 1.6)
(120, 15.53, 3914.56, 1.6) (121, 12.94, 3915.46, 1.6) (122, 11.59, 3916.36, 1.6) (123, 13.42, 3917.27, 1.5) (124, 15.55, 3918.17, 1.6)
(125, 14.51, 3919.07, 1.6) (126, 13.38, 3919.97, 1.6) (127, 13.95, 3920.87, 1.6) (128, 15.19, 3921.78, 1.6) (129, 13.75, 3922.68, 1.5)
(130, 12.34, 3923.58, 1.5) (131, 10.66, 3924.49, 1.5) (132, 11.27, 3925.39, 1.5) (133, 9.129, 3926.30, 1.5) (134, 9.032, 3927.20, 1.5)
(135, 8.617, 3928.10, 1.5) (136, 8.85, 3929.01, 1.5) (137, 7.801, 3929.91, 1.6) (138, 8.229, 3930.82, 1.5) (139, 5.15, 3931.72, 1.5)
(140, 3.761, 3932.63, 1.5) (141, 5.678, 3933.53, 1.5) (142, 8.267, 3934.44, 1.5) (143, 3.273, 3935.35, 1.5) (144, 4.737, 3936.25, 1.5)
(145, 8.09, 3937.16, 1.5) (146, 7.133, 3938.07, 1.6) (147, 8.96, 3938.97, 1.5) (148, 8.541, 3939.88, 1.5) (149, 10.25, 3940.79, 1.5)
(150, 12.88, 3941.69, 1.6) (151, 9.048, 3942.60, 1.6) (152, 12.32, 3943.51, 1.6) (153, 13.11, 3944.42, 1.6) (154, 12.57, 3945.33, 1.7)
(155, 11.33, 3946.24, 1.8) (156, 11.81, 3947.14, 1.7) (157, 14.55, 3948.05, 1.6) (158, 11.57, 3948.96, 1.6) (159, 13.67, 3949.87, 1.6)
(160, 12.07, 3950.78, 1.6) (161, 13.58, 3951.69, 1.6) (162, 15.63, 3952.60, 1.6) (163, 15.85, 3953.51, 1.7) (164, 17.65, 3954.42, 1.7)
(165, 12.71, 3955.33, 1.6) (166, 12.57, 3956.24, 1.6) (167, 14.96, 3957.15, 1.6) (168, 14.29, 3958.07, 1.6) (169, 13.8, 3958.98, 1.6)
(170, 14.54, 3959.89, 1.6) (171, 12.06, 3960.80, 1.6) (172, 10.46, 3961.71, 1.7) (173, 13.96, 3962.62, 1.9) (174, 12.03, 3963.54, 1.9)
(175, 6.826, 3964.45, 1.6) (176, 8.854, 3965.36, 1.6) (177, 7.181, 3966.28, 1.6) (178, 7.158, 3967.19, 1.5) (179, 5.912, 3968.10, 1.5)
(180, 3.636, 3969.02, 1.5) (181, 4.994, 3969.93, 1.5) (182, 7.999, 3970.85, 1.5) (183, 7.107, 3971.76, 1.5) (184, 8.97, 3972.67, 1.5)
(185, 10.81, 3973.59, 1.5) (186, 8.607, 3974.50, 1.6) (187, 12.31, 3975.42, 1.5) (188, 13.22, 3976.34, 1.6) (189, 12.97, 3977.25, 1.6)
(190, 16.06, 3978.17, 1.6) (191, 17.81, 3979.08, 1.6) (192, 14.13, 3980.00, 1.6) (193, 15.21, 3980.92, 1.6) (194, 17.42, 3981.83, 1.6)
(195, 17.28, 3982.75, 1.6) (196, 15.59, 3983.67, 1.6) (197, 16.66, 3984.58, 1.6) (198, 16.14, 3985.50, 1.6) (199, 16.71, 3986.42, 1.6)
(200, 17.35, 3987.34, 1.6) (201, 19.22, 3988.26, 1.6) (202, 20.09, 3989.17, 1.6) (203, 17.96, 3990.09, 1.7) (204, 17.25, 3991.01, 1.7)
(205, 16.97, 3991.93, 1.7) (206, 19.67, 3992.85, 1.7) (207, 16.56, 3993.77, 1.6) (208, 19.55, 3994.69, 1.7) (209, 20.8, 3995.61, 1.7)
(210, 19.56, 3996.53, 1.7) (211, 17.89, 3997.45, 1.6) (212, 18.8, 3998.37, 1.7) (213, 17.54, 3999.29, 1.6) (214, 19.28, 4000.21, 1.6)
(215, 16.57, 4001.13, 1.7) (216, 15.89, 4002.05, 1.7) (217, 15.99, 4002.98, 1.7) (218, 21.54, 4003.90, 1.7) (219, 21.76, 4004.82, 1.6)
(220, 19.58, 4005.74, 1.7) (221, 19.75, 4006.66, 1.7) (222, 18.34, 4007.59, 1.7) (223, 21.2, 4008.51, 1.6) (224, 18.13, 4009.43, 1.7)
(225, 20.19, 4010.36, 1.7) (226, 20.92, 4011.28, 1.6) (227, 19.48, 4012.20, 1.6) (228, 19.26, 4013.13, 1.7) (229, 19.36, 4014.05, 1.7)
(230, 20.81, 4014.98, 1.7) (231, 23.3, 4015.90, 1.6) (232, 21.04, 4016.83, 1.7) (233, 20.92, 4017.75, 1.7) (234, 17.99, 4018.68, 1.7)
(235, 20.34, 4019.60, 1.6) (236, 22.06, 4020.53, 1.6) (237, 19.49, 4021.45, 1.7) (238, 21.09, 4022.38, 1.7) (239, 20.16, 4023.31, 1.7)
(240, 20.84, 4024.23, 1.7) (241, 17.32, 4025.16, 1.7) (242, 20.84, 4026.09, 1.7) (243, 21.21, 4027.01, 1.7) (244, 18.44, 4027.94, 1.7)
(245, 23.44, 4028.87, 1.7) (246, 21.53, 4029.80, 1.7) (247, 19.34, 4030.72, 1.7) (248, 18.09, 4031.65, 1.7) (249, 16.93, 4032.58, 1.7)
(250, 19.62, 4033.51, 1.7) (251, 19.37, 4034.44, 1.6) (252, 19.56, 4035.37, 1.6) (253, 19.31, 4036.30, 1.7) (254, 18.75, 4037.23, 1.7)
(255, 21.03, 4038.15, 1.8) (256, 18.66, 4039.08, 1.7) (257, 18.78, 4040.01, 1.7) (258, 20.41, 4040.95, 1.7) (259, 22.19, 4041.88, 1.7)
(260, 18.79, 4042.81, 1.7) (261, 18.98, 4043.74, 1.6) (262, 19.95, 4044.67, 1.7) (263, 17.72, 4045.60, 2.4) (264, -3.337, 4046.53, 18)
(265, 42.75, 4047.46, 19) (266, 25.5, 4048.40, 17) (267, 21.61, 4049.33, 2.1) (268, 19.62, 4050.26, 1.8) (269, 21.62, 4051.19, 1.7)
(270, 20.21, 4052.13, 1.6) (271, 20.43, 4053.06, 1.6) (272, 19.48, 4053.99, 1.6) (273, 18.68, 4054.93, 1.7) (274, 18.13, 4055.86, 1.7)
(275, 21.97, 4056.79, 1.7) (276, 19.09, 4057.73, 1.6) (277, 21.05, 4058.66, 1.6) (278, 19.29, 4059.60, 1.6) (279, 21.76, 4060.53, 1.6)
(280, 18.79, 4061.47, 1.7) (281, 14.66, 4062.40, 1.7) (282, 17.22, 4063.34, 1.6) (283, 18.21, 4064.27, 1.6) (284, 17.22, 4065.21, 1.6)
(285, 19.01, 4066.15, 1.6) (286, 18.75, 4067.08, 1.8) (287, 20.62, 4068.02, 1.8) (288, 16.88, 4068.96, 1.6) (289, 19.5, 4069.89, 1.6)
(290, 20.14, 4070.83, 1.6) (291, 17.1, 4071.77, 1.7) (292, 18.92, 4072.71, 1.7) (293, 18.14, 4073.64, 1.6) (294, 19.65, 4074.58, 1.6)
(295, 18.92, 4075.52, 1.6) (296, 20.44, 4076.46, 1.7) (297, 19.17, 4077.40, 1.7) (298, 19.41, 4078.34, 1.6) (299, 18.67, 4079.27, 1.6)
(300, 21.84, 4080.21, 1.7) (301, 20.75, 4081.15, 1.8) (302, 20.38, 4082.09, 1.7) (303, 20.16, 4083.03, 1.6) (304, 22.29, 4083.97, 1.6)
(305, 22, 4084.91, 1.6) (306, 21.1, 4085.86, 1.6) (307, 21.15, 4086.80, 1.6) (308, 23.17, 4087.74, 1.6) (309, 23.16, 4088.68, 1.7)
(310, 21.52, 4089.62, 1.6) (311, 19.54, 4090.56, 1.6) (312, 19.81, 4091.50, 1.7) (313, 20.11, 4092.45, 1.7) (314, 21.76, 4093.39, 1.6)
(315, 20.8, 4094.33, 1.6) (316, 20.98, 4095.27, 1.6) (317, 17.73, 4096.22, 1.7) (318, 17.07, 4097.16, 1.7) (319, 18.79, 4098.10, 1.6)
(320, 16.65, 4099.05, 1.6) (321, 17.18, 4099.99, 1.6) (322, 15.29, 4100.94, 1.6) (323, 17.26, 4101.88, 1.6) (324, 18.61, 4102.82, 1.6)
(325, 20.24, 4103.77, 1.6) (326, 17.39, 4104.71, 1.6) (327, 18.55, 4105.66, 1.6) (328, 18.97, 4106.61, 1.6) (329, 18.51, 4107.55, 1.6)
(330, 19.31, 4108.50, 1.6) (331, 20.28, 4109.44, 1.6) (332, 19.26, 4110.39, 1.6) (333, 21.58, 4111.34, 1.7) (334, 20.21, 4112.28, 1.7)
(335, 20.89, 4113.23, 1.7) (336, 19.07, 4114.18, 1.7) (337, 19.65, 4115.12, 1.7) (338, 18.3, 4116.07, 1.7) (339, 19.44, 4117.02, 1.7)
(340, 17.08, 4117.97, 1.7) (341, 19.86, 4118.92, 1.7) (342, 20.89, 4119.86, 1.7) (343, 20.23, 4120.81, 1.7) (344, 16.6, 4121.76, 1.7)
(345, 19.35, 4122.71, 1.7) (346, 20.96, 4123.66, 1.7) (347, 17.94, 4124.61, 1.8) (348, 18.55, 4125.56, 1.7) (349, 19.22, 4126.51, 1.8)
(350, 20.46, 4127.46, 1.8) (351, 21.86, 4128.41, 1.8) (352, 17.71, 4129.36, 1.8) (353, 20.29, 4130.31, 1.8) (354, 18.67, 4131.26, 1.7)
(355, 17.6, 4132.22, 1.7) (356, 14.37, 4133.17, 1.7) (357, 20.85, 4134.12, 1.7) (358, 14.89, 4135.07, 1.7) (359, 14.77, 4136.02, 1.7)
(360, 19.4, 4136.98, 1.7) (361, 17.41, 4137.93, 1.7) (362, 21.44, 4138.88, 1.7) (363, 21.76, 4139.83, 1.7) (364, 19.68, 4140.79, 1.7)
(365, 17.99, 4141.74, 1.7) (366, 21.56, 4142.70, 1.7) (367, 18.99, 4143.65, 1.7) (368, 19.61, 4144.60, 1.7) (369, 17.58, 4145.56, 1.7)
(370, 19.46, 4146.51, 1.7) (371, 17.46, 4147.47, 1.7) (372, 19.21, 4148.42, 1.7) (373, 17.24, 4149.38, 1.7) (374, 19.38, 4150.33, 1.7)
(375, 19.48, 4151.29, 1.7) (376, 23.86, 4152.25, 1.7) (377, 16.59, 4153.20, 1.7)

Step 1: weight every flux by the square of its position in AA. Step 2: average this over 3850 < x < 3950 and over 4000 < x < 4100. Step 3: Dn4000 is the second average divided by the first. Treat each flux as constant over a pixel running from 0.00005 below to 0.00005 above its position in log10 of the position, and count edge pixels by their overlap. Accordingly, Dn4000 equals 1.90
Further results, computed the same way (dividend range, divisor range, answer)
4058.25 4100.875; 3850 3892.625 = 2.04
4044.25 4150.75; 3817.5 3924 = 2.00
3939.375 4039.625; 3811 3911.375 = 1.66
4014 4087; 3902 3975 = 1.87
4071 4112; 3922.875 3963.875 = 1.94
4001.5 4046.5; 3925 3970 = 1.98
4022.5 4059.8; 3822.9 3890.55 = 2.27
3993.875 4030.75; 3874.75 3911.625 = 1.74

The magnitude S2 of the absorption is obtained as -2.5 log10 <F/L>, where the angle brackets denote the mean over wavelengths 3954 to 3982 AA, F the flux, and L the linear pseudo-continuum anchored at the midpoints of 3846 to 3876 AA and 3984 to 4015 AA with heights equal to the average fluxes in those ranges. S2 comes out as 0.42 mag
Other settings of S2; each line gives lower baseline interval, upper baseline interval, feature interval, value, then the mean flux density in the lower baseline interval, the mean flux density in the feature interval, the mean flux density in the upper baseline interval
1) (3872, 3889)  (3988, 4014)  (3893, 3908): -0.092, 10.5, 13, 18.9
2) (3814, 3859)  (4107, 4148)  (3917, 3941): 0.254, 8.94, 9.57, 19.1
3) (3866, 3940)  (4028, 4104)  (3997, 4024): -0.170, 11.2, 19.6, 19.6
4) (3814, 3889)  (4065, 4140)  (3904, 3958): 0.069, 9.55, 11.8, 19.3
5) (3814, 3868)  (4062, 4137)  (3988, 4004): -0.203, 9.23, 18.3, 19.2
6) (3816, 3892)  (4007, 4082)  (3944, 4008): 0.123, 9.64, 14.5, 19.7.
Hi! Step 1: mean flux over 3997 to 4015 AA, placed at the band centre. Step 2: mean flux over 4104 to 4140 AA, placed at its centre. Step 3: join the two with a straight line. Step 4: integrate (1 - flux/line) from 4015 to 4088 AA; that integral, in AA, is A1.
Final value -3.1 AA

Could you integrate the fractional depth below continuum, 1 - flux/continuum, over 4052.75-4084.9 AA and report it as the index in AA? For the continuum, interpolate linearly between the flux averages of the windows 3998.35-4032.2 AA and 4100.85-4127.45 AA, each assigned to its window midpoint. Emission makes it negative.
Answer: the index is 0.1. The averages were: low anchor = 19.8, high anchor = 19.1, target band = 19.4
